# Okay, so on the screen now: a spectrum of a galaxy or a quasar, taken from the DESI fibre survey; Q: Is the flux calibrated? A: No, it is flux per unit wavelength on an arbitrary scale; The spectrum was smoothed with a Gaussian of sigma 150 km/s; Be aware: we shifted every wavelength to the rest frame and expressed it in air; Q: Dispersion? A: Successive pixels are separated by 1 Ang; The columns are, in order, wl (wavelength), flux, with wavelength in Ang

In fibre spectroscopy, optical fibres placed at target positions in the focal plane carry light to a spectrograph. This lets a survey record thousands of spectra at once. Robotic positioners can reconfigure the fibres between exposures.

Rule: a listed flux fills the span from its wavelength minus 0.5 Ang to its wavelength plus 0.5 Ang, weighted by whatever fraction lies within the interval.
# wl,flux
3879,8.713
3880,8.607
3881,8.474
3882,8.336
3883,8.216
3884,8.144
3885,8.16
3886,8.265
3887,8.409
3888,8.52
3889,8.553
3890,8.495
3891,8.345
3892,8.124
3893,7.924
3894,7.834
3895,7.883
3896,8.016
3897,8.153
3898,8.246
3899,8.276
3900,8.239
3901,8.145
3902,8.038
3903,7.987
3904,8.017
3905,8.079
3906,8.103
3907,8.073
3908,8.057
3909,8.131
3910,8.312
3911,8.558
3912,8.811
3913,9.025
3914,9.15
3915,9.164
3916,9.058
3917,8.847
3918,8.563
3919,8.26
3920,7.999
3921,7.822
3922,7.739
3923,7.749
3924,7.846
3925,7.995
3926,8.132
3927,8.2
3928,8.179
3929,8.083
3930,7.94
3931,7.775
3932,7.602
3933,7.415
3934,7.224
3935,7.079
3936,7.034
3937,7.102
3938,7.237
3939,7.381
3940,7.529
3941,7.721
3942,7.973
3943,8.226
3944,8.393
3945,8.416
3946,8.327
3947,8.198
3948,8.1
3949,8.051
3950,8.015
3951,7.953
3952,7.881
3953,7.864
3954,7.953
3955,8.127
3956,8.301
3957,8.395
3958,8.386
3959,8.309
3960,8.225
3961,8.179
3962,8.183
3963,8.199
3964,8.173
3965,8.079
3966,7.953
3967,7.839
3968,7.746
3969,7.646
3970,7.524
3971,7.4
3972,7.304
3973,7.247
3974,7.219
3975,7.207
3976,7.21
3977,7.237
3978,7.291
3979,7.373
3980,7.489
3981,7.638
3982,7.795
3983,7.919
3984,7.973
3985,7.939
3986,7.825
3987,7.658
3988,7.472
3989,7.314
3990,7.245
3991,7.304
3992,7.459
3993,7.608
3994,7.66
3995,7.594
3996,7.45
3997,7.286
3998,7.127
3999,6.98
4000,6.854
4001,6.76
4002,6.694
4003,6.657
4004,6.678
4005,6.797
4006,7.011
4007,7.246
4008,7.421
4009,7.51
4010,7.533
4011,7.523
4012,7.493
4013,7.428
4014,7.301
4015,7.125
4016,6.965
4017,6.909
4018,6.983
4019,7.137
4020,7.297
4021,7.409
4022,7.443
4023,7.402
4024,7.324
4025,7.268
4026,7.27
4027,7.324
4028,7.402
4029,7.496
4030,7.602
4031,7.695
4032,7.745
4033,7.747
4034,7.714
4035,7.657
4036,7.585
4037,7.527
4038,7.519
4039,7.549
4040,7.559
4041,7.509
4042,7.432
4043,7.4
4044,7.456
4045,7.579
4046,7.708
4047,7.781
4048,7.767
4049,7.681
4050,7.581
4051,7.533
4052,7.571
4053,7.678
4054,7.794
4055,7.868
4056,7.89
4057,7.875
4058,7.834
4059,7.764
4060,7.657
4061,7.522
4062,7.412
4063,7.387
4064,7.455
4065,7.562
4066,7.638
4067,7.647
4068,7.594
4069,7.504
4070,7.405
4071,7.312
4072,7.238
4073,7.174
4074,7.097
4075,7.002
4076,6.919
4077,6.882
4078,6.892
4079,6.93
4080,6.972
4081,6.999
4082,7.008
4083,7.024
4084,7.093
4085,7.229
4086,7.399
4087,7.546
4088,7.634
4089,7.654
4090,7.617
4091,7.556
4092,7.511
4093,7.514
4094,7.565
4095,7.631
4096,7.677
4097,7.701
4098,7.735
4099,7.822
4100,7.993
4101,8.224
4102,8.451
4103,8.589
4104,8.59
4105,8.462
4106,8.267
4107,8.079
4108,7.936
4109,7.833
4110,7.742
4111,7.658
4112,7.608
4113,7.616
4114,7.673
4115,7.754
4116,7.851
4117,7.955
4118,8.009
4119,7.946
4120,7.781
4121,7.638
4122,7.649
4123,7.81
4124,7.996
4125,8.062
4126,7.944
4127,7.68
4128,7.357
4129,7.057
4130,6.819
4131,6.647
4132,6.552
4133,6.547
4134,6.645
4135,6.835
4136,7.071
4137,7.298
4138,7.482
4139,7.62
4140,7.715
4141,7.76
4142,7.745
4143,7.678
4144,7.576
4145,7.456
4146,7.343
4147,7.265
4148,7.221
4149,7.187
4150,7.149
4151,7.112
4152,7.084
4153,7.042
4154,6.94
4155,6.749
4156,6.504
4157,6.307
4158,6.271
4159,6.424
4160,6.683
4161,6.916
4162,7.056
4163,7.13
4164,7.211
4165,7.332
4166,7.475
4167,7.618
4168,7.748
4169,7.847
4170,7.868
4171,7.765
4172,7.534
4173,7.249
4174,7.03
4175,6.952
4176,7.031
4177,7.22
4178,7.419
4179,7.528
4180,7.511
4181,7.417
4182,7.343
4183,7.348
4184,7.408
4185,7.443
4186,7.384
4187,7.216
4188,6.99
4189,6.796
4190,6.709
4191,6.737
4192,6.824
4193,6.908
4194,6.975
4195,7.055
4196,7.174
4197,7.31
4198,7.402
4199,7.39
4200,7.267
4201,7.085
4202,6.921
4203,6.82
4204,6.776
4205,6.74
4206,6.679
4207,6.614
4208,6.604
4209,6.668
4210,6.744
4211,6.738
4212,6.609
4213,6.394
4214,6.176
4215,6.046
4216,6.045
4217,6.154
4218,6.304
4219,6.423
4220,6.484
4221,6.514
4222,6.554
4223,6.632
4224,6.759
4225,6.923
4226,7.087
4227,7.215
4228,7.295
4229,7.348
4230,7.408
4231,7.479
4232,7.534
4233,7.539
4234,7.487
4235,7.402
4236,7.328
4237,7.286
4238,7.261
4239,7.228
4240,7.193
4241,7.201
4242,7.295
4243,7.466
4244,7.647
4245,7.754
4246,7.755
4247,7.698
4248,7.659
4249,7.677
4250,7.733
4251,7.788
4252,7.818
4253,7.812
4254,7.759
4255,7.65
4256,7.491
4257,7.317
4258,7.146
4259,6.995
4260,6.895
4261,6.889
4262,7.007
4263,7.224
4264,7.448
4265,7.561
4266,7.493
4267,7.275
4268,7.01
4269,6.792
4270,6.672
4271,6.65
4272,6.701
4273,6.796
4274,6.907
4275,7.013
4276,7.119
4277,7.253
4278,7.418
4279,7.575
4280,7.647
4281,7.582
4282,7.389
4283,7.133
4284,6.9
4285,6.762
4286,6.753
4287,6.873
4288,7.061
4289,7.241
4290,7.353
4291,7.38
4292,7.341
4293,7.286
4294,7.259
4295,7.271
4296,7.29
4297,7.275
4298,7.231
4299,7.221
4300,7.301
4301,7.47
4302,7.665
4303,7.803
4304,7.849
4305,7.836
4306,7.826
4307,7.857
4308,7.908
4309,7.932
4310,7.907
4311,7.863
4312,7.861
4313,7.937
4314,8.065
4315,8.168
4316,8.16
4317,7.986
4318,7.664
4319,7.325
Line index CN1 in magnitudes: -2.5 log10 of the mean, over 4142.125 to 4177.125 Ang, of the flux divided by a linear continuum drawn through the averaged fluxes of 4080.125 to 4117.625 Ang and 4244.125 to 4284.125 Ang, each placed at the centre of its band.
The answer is 0.06 mag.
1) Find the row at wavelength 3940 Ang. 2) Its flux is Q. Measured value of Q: 7.529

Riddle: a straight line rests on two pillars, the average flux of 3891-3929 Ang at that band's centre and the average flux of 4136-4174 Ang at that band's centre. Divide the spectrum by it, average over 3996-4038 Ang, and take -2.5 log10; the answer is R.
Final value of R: 0.08 mag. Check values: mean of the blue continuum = 8.24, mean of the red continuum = 7.25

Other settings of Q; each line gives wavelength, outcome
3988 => 7.472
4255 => 7.65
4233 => 7.539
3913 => 9.025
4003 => 6.657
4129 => 7.057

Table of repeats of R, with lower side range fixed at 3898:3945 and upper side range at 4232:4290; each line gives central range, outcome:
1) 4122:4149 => 0.03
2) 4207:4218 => 0.15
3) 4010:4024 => 0.08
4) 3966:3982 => 0.07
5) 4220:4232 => 0.05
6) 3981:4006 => 0.08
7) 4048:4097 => 0.04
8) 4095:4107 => -0.06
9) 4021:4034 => 0.05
